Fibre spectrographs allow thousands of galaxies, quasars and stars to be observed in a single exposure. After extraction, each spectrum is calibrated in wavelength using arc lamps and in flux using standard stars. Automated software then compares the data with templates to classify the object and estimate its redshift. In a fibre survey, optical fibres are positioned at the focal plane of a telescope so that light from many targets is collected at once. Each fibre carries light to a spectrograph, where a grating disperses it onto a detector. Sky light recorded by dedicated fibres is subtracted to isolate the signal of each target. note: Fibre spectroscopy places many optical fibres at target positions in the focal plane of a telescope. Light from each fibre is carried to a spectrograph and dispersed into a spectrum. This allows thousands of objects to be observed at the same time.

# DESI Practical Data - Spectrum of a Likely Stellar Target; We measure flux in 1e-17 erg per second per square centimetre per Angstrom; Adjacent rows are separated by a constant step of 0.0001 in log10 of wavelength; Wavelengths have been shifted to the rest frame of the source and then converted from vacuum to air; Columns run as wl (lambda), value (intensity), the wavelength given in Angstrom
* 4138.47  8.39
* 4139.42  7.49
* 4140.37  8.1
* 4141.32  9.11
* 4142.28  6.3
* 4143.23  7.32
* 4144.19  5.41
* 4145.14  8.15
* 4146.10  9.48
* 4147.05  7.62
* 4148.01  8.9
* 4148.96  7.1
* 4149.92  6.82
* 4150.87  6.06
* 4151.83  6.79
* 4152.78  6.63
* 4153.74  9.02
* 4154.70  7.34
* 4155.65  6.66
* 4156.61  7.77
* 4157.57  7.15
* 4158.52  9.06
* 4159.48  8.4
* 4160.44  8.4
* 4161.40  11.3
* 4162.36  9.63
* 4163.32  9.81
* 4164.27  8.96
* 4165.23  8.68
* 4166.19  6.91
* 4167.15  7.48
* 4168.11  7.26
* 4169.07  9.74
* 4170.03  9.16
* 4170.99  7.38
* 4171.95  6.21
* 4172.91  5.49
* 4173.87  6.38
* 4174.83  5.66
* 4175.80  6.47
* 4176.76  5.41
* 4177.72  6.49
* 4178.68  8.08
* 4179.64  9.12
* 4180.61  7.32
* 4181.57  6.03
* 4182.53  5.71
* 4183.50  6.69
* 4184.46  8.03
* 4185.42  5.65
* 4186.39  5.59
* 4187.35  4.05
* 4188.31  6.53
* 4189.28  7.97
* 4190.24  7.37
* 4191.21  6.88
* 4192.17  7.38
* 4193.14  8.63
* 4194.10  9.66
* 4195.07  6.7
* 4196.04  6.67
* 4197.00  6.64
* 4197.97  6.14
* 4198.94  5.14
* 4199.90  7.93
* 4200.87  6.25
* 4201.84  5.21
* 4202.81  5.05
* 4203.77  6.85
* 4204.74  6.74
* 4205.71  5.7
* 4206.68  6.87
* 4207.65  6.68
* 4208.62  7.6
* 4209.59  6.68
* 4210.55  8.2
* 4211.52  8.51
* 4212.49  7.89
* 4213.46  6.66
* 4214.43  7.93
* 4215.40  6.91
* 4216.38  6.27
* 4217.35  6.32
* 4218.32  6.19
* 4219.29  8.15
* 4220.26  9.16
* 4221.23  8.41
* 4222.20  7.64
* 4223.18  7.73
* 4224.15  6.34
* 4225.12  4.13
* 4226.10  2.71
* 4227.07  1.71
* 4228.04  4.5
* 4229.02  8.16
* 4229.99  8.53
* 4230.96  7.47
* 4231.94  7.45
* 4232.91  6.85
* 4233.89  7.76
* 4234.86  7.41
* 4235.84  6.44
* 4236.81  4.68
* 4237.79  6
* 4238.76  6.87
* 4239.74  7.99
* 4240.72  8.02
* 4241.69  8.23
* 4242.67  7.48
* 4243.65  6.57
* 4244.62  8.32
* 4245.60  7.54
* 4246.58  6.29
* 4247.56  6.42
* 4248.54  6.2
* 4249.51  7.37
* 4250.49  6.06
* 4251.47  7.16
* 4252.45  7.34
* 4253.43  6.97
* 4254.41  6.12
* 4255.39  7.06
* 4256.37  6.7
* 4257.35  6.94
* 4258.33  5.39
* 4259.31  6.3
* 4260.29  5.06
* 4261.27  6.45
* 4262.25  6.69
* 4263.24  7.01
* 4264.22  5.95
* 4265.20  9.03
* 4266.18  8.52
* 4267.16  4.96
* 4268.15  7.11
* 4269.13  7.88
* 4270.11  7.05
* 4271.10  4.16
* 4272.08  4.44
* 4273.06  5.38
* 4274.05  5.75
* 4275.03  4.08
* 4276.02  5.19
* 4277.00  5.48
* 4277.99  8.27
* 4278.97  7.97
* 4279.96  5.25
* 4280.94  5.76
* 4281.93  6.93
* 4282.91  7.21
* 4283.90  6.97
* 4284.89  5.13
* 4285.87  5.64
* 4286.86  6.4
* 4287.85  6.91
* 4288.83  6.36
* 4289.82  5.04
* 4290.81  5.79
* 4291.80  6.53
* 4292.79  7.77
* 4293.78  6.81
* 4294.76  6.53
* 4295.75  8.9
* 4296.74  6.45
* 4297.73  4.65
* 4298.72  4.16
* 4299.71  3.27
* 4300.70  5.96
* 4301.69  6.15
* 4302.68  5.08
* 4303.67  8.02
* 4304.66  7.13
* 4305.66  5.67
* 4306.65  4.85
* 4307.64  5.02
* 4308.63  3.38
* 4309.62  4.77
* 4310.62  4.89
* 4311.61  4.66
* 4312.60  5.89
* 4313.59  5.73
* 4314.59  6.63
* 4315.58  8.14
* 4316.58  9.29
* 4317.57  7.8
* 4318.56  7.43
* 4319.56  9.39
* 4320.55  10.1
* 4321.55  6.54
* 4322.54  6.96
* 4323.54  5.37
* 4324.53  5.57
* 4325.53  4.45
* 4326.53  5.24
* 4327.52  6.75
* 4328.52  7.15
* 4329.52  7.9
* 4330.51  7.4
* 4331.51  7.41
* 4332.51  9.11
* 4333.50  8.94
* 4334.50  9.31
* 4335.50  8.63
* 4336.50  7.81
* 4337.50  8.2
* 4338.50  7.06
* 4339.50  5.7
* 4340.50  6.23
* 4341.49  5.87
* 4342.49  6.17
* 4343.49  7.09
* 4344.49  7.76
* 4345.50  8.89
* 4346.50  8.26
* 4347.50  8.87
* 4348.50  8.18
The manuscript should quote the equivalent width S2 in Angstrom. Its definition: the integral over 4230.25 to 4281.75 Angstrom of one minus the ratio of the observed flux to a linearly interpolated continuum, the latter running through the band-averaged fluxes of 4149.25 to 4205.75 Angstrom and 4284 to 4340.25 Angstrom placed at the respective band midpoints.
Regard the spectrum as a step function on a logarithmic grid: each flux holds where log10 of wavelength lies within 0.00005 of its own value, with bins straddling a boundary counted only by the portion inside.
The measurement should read 1.5 Angstrom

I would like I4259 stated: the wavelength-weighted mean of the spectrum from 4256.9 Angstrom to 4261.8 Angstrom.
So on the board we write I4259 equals 6.03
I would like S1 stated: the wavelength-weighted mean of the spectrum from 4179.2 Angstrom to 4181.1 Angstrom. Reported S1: 8.17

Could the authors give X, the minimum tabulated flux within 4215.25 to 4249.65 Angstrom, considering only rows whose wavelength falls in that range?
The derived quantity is 1.71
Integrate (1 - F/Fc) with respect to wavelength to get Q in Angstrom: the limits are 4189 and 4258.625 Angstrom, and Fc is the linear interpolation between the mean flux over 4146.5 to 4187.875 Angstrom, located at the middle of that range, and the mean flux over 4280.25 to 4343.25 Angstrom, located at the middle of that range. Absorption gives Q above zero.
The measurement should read 2.10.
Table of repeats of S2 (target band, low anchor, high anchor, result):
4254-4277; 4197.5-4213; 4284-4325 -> 0.85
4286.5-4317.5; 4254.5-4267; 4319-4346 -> 4.35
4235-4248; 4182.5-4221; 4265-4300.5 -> -0.89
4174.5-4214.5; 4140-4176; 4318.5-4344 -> 4.26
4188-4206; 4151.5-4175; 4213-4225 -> 1.62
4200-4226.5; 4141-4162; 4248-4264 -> 0.90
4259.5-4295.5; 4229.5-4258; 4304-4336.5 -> 3.13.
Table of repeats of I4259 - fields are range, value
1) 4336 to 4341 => 7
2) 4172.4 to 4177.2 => 5.88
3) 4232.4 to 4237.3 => 6.64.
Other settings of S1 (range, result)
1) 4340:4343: 6.11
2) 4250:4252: 6.62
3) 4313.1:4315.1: 6.19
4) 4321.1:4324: 6.3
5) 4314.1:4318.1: 7.97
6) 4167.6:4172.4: 7.96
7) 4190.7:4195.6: 7.83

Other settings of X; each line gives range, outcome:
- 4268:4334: 3.27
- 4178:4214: 4.05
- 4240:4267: 5.06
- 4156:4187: 5.41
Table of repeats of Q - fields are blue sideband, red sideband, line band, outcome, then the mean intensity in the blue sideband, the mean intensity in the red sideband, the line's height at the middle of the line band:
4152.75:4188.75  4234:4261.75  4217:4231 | 1.1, 7.42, 6.78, 6.98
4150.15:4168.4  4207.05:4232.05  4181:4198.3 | 1.5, 8.06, 6.83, 7.44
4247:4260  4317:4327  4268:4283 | 1.4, 6.59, 6.91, 6.69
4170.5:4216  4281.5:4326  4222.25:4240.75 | 0.7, 6.79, 6.27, 6.61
